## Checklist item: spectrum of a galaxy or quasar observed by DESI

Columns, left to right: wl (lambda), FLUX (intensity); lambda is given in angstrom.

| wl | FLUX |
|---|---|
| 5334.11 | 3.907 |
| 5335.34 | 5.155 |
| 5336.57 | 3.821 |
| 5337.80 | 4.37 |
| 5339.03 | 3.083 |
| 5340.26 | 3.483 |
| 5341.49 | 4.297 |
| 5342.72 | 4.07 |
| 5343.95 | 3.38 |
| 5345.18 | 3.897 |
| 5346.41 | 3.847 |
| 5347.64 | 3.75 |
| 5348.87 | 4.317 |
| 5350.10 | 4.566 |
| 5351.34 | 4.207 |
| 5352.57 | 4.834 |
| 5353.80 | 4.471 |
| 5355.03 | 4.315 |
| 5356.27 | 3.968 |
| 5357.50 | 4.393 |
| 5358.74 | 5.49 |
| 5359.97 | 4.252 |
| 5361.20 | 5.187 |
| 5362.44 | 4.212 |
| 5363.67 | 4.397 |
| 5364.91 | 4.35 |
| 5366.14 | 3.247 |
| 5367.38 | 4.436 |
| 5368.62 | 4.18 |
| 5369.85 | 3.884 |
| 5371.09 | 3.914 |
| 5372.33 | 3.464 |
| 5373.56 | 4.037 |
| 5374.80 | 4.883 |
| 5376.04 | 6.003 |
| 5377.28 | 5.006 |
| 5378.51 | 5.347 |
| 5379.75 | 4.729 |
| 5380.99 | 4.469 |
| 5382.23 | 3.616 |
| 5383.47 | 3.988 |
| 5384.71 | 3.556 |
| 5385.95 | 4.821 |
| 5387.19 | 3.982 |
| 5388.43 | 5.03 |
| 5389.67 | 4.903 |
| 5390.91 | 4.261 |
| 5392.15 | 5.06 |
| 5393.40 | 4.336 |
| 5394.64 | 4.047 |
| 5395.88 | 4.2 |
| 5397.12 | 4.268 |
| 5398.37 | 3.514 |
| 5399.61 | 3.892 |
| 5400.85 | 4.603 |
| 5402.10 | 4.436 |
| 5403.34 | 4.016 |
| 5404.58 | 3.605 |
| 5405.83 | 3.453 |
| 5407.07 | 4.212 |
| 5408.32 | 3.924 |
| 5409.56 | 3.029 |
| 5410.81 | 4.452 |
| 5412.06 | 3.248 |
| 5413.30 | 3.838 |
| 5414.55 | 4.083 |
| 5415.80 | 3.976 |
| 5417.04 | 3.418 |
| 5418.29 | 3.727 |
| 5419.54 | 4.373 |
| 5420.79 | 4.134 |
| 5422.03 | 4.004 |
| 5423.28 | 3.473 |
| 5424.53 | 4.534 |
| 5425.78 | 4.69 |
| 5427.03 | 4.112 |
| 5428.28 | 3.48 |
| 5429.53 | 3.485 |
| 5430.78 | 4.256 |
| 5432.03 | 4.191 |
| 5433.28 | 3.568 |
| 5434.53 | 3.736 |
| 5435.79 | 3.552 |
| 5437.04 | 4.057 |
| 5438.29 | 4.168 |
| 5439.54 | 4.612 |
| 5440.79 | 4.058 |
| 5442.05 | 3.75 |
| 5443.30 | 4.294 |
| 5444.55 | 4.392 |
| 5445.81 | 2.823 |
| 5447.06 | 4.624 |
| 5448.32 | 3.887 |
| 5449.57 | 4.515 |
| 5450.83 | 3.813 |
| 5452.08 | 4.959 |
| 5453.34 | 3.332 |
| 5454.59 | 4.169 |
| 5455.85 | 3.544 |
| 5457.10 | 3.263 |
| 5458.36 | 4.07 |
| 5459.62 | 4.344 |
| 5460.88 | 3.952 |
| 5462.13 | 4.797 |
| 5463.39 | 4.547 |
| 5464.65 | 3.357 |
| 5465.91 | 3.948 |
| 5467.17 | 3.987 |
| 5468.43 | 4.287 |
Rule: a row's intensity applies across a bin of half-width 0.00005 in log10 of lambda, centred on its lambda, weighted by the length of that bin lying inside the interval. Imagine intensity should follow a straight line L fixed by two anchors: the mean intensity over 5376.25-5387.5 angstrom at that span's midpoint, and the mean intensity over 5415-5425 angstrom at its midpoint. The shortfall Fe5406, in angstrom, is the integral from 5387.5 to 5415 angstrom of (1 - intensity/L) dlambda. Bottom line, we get 0.6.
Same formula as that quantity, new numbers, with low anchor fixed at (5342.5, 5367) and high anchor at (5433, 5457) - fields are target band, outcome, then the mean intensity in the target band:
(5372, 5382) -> -1.29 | 4.74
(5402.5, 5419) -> 1.25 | 3.78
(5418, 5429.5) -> 0.03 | 4.04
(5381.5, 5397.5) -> -0.62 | 4.32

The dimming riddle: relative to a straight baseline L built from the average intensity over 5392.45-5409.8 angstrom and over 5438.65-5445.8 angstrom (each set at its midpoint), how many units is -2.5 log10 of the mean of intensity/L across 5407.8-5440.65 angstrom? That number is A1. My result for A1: 0.03 mag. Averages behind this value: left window 4.01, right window 4.1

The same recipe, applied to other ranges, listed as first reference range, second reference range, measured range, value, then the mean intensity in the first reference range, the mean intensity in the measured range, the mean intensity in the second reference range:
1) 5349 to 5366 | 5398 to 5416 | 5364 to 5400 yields -0.04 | 4.47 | 4.33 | 3.89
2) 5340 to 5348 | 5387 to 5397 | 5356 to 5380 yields -0.08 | 3.84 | 4.47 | 4.49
